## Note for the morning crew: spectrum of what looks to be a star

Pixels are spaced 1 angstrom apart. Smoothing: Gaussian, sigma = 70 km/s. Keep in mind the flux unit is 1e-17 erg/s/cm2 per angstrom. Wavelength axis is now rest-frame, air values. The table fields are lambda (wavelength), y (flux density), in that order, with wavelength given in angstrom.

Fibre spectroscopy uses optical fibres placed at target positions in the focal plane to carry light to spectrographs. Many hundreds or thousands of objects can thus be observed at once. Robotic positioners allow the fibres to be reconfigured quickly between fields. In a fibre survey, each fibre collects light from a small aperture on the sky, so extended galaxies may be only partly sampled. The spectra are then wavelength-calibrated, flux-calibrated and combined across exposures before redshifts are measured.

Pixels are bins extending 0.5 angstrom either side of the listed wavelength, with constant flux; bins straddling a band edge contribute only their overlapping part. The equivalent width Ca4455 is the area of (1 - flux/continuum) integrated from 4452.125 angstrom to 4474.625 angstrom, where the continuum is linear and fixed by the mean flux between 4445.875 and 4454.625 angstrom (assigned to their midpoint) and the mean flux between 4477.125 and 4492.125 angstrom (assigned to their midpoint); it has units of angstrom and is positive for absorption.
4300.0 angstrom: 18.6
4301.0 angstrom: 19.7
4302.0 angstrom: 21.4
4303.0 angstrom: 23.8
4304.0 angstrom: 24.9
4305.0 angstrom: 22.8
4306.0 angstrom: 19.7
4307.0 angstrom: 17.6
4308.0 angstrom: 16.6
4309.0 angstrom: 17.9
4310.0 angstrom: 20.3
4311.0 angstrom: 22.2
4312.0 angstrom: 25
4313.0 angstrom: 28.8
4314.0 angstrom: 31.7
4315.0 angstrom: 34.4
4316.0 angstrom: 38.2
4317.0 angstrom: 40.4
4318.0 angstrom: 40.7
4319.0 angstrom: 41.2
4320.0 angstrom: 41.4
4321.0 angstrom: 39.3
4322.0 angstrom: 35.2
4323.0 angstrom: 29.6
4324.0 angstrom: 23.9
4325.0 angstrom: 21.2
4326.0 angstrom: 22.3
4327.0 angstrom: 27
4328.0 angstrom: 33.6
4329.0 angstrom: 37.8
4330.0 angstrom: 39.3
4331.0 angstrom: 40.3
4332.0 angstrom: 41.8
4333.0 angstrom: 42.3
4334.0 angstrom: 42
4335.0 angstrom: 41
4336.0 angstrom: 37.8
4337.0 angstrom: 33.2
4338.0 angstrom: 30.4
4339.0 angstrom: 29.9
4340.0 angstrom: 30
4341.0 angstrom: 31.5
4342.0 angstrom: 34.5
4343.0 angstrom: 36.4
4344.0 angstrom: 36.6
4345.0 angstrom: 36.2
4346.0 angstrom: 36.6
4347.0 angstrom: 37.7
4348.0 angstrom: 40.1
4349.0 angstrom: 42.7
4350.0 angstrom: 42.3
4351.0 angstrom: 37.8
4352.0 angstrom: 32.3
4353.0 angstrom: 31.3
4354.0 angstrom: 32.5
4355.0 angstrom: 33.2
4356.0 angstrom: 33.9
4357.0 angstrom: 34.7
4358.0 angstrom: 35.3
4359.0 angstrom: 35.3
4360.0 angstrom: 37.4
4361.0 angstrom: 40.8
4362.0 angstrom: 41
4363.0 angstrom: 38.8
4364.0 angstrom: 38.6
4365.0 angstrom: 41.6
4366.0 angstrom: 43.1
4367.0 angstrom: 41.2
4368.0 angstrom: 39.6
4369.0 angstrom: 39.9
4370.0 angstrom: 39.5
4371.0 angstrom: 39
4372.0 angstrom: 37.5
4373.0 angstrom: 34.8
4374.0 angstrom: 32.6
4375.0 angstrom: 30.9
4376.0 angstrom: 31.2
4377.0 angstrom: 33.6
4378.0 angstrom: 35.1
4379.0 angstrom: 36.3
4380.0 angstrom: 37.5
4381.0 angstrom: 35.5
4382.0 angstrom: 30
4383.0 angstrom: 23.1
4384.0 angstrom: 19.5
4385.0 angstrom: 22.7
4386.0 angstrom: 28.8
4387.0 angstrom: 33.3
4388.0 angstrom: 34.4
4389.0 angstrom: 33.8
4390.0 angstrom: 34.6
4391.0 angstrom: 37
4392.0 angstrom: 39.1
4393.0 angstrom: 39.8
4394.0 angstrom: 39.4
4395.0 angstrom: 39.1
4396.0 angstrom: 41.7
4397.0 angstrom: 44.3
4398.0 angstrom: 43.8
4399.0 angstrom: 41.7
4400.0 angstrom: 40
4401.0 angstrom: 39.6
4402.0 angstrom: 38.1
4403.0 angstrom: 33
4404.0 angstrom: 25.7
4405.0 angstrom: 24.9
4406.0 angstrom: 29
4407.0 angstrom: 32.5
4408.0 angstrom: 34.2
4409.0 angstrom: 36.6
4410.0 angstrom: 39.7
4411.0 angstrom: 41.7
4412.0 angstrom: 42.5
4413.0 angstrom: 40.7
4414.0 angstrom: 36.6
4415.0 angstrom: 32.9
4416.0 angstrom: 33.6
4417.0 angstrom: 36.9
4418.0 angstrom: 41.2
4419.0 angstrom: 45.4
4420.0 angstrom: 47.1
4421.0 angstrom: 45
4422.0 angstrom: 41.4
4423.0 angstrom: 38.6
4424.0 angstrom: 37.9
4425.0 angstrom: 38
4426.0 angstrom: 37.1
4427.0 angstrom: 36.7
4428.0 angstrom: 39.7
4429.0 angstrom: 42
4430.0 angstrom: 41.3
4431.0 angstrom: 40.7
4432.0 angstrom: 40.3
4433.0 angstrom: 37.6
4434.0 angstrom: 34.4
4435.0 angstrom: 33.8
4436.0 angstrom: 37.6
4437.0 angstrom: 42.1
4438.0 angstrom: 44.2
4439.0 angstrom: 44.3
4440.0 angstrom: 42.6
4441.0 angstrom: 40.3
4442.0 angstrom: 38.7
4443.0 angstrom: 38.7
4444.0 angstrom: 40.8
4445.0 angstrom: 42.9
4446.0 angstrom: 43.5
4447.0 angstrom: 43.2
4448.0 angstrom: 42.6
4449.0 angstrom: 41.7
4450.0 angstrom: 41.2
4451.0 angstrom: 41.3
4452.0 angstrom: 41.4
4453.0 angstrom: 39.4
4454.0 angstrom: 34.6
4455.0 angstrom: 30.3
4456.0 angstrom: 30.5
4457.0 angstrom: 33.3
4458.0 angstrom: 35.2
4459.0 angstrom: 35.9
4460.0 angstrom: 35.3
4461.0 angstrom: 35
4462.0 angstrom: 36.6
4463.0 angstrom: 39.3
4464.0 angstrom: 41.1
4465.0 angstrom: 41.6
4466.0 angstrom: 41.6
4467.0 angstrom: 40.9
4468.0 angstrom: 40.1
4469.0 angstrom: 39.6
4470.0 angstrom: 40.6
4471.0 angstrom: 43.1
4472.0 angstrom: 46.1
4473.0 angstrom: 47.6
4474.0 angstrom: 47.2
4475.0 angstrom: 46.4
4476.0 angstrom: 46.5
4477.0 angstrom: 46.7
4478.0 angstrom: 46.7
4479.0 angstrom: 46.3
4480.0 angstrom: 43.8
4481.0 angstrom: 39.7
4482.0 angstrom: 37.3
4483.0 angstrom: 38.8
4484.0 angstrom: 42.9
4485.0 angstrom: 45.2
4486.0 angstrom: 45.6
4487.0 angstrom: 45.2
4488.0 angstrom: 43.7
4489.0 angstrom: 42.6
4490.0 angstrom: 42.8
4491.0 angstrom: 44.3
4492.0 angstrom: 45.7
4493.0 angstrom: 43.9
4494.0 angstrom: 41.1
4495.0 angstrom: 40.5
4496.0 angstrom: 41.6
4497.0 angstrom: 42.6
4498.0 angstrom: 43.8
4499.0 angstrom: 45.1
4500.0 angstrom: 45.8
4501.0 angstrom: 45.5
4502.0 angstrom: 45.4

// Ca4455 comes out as 1.53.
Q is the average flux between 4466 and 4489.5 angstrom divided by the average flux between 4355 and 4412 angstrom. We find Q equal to 1.21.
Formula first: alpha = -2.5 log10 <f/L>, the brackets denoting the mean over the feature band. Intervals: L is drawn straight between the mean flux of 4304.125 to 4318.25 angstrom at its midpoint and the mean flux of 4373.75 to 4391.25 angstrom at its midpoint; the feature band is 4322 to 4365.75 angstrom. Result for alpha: -0.22 mag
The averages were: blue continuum 26.6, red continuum 31.6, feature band 35.4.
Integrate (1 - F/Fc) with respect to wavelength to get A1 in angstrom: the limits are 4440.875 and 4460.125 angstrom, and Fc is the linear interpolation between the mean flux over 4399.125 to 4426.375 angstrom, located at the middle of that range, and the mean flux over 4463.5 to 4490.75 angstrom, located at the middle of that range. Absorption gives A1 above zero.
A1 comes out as 1.1 angstrom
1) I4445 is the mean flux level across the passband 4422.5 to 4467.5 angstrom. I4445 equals 39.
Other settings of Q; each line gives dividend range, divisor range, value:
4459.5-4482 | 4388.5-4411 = 1.15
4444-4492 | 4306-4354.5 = 1.24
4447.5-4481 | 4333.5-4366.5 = 1.11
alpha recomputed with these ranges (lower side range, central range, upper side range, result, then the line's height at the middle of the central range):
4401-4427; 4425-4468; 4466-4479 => 0.05 mag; 41.1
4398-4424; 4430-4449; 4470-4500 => -0.01 mag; 40.1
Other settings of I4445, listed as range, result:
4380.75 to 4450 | 37.7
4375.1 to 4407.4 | 34.3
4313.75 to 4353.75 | 35.6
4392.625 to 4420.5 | 37.9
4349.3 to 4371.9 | 37.7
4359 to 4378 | 37.7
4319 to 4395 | 35.3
